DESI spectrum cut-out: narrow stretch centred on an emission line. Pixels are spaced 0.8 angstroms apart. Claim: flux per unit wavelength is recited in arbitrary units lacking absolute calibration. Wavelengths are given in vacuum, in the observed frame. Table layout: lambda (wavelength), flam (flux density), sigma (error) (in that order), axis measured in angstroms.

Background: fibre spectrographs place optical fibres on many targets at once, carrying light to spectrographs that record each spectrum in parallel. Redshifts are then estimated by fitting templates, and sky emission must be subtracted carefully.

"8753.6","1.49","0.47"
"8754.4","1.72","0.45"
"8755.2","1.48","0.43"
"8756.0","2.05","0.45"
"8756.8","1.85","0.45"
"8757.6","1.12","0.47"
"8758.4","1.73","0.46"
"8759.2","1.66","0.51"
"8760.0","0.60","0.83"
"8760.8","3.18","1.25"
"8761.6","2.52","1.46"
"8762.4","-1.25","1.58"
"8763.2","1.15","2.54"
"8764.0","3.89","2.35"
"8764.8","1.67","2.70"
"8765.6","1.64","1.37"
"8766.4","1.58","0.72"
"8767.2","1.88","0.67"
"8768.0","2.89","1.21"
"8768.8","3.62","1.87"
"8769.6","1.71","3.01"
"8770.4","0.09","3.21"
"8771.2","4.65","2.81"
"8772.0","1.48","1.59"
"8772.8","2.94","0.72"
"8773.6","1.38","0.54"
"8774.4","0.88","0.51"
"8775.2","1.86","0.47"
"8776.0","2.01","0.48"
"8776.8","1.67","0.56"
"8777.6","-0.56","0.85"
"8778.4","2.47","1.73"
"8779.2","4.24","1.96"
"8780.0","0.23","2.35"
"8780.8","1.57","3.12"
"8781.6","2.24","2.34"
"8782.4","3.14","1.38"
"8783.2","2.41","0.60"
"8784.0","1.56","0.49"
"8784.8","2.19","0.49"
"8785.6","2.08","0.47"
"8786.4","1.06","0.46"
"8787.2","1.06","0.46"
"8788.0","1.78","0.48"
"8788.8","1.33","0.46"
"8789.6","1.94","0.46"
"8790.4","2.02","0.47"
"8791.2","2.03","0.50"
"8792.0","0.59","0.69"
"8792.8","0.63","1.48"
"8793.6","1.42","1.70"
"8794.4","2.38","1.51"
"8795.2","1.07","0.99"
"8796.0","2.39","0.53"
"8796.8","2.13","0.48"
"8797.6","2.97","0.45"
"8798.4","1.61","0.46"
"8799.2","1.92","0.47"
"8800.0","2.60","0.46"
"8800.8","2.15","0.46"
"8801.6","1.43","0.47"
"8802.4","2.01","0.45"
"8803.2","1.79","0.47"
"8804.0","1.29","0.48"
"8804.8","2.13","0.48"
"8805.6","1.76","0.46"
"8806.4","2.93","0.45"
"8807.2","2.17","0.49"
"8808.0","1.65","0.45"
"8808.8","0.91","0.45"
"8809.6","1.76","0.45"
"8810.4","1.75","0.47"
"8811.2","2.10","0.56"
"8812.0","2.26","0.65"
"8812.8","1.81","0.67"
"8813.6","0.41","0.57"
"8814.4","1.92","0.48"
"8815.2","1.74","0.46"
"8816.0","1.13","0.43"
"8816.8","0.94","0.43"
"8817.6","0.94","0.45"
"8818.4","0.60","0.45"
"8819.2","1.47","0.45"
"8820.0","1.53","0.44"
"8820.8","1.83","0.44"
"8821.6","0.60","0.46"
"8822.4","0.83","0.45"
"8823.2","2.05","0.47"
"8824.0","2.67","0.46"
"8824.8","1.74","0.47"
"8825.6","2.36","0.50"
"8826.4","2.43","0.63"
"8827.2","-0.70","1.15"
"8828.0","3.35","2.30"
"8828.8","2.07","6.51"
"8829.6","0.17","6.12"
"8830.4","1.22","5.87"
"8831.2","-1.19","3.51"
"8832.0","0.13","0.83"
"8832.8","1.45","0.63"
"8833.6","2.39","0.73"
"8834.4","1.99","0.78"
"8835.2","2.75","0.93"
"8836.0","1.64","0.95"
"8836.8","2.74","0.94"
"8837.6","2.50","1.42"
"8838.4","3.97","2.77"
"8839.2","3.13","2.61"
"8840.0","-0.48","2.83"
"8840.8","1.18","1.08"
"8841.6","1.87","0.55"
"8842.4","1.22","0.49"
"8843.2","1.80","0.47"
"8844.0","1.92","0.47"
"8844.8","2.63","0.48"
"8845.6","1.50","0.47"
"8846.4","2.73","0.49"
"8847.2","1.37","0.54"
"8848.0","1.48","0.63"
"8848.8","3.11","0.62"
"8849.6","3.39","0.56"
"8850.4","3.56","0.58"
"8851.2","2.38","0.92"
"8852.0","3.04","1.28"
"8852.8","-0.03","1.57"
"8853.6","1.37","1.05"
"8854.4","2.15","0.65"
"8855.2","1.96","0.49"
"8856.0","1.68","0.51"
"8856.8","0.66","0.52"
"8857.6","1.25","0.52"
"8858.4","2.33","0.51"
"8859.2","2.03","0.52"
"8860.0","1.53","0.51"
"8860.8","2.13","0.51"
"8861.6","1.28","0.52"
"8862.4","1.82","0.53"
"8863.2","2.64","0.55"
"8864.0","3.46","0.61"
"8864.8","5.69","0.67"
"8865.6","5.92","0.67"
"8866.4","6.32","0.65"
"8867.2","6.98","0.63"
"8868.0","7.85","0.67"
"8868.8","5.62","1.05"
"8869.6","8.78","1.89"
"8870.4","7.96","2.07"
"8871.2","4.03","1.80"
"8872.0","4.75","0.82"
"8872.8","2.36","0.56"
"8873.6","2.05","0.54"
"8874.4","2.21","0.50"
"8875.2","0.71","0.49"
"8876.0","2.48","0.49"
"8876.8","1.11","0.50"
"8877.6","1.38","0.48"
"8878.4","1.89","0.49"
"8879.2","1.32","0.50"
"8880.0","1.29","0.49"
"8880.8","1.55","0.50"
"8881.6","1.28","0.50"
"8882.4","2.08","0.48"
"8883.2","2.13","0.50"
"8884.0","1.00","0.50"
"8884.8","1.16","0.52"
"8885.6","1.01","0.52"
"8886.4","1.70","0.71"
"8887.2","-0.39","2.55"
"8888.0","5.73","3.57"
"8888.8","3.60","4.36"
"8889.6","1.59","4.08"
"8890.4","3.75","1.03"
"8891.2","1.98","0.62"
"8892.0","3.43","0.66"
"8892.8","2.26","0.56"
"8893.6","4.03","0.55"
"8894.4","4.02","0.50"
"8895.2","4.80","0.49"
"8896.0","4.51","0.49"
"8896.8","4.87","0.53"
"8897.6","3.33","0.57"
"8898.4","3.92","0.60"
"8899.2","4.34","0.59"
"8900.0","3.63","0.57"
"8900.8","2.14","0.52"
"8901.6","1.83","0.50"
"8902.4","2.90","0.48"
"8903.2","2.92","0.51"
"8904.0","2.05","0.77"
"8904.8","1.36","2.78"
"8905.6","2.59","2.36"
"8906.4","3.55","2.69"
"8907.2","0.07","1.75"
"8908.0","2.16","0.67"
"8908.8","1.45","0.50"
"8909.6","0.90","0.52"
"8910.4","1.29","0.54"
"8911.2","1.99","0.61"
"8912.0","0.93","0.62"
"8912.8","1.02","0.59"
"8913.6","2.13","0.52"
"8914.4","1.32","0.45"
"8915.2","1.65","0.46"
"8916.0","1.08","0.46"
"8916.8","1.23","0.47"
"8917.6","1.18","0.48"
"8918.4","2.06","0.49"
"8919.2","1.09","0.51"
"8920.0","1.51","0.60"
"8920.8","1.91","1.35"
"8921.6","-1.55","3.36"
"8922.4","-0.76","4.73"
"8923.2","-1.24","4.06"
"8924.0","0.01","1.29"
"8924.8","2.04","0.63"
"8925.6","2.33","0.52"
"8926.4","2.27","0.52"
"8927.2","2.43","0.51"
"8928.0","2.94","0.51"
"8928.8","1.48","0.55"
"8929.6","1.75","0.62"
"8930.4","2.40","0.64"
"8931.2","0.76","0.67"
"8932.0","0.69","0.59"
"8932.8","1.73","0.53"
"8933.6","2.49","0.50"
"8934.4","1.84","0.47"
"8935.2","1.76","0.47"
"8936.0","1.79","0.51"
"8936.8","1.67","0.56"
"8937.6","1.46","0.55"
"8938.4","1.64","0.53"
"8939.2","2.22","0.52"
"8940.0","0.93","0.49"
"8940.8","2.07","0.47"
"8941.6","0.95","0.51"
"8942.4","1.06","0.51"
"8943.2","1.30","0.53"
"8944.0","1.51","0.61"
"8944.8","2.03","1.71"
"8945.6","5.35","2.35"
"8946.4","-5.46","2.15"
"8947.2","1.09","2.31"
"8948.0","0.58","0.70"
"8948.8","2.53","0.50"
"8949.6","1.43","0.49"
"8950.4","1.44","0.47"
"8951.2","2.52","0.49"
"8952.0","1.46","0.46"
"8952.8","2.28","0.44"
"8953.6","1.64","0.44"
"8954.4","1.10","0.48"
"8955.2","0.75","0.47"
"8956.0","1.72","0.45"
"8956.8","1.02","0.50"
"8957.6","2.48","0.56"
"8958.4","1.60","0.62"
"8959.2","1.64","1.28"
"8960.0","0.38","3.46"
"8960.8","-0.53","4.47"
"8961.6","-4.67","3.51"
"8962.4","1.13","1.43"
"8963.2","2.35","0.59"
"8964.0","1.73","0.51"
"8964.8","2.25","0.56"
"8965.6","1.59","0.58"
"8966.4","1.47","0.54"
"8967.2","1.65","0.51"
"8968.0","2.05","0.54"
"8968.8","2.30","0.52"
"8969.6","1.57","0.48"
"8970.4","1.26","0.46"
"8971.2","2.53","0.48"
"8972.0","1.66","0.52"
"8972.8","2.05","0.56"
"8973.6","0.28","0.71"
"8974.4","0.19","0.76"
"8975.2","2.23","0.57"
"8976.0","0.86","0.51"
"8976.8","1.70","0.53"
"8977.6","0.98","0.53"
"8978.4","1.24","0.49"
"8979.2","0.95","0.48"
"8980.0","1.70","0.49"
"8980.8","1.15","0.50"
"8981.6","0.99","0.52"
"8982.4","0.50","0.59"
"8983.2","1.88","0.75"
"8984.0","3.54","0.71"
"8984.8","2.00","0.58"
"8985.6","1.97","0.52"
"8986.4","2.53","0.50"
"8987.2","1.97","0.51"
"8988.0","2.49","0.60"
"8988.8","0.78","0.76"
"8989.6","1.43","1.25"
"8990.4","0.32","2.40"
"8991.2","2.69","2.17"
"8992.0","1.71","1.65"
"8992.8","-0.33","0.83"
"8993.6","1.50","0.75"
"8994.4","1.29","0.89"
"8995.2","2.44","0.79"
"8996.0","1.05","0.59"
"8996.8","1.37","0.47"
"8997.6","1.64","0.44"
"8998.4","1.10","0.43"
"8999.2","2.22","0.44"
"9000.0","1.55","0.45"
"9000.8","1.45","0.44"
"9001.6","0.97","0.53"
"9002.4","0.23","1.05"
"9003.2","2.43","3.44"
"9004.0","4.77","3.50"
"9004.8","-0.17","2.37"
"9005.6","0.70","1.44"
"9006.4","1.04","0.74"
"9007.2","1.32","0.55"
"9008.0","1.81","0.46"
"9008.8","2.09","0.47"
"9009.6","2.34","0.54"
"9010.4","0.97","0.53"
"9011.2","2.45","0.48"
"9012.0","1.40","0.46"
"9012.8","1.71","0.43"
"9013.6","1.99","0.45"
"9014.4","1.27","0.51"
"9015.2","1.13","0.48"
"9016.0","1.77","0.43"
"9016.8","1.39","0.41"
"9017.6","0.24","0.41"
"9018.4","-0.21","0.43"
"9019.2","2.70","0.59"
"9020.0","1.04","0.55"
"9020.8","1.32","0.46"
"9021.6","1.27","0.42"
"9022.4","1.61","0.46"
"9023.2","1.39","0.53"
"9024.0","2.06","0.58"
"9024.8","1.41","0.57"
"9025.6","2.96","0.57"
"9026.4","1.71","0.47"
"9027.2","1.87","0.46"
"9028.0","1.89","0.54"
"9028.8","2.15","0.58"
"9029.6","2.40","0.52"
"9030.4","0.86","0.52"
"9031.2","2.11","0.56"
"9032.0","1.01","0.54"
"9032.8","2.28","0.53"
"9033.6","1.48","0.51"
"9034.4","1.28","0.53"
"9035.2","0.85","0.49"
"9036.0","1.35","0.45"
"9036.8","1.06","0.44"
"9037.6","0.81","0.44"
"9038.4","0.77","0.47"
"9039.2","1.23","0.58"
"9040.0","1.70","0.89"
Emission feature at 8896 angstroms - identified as [N II]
